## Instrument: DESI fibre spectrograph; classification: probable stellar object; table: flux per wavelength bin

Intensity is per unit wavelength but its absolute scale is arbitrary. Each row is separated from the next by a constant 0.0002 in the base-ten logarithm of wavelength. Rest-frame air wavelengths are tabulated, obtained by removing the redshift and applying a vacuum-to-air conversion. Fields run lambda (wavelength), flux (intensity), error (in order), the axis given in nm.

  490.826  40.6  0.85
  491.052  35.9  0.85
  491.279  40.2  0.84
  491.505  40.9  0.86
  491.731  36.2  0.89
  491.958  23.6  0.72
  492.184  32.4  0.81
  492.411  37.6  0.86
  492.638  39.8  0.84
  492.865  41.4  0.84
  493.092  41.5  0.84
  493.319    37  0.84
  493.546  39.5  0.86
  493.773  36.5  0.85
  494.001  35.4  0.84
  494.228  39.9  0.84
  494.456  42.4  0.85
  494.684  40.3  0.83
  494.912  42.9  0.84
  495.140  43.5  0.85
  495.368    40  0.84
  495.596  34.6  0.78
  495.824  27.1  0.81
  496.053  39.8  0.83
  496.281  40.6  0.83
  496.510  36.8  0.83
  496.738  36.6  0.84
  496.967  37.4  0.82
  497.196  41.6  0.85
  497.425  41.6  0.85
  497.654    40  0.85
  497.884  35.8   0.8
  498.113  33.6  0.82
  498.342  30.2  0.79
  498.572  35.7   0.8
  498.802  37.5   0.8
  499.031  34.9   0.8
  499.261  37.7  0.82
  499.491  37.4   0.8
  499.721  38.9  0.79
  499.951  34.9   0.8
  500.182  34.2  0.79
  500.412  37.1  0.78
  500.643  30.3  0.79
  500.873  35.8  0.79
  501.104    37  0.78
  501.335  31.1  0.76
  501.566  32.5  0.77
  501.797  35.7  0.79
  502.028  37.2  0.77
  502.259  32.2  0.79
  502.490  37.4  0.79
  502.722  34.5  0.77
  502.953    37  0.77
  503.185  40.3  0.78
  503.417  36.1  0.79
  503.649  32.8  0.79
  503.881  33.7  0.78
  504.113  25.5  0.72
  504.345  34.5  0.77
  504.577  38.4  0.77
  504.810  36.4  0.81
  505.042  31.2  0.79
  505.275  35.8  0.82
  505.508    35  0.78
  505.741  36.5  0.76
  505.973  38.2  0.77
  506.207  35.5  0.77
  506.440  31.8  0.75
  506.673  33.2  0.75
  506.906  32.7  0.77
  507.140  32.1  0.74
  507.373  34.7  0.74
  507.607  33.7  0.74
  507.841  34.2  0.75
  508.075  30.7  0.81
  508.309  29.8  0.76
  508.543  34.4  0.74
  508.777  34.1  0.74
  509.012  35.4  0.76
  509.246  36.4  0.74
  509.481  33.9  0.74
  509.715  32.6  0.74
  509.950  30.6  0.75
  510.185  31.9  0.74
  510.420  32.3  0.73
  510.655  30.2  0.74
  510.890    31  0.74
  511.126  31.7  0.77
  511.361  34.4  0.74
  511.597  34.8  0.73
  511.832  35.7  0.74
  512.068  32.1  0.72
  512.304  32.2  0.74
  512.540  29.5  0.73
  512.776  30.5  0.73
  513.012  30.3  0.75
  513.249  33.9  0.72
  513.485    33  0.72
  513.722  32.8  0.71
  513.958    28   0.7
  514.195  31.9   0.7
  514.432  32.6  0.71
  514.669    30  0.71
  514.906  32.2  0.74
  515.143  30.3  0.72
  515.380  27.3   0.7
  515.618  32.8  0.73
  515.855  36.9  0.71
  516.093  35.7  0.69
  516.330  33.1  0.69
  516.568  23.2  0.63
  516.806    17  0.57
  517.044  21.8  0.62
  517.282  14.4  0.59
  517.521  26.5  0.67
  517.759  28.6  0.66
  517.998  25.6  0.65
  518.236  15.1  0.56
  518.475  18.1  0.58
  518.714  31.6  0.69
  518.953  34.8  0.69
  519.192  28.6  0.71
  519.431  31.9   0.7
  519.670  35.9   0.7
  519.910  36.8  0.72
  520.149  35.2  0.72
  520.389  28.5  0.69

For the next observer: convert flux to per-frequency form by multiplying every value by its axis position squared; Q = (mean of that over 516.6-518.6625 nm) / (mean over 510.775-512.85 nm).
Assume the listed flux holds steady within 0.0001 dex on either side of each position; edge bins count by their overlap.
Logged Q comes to 0.7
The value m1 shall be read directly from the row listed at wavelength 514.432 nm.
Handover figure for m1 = 32.6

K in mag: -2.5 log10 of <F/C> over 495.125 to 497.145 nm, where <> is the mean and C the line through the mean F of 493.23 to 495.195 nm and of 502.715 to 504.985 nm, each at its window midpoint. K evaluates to 0.04 mag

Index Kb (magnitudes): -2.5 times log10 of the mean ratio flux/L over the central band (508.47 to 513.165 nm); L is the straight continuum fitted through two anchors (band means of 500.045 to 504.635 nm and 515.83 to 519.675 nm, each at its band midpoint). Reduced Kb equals -0.09 mag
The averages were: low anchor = 34.6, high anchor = 26.5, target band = 32.7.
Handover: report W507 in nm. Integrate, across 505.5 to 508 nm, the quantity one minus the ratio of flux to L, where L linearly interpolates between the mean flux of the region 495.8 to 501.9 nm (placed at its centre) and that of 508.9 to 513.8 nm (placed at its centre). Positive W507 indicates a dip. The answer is -0.024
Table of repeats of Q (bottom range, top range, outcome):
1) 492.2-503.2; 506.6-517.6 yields 0.89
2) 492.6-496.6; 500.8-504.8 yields 0.93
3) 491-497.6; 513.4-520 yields 0.82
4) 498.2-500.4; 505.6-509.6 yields 0.98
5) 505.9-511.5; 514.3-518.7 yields 0.84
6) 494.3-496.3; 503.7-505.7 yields 0.90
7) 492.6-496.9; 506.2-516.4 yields 0.90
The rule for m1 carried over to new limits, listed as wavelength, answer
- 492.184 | 32.4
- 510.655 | 30.2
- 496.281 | 40.6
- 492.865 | 41.4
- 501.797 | 35.7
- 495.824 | 27.1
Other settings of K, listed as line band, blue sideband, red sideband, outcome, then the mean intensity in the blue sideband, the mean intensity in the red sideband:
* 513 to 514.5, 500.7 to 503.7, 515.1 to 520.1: -0.07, 35.3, 28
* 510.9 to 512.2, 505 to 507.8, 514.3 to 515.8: -0.04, 34.3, 31.1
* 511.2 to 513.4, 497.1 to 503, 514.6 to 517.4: -0.10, 35.8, 27.9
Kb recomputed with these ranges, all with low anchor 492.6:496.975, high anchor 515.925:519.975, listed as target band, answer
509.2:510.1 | -0.06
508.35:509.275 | -0.10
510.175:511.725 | -0.07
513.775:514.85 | -0.07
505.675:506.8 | -0.07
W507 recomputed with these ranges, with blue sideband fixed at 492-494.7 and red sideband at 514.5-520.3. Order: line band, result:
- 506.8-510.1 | -0.11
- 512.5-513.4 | -0.03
